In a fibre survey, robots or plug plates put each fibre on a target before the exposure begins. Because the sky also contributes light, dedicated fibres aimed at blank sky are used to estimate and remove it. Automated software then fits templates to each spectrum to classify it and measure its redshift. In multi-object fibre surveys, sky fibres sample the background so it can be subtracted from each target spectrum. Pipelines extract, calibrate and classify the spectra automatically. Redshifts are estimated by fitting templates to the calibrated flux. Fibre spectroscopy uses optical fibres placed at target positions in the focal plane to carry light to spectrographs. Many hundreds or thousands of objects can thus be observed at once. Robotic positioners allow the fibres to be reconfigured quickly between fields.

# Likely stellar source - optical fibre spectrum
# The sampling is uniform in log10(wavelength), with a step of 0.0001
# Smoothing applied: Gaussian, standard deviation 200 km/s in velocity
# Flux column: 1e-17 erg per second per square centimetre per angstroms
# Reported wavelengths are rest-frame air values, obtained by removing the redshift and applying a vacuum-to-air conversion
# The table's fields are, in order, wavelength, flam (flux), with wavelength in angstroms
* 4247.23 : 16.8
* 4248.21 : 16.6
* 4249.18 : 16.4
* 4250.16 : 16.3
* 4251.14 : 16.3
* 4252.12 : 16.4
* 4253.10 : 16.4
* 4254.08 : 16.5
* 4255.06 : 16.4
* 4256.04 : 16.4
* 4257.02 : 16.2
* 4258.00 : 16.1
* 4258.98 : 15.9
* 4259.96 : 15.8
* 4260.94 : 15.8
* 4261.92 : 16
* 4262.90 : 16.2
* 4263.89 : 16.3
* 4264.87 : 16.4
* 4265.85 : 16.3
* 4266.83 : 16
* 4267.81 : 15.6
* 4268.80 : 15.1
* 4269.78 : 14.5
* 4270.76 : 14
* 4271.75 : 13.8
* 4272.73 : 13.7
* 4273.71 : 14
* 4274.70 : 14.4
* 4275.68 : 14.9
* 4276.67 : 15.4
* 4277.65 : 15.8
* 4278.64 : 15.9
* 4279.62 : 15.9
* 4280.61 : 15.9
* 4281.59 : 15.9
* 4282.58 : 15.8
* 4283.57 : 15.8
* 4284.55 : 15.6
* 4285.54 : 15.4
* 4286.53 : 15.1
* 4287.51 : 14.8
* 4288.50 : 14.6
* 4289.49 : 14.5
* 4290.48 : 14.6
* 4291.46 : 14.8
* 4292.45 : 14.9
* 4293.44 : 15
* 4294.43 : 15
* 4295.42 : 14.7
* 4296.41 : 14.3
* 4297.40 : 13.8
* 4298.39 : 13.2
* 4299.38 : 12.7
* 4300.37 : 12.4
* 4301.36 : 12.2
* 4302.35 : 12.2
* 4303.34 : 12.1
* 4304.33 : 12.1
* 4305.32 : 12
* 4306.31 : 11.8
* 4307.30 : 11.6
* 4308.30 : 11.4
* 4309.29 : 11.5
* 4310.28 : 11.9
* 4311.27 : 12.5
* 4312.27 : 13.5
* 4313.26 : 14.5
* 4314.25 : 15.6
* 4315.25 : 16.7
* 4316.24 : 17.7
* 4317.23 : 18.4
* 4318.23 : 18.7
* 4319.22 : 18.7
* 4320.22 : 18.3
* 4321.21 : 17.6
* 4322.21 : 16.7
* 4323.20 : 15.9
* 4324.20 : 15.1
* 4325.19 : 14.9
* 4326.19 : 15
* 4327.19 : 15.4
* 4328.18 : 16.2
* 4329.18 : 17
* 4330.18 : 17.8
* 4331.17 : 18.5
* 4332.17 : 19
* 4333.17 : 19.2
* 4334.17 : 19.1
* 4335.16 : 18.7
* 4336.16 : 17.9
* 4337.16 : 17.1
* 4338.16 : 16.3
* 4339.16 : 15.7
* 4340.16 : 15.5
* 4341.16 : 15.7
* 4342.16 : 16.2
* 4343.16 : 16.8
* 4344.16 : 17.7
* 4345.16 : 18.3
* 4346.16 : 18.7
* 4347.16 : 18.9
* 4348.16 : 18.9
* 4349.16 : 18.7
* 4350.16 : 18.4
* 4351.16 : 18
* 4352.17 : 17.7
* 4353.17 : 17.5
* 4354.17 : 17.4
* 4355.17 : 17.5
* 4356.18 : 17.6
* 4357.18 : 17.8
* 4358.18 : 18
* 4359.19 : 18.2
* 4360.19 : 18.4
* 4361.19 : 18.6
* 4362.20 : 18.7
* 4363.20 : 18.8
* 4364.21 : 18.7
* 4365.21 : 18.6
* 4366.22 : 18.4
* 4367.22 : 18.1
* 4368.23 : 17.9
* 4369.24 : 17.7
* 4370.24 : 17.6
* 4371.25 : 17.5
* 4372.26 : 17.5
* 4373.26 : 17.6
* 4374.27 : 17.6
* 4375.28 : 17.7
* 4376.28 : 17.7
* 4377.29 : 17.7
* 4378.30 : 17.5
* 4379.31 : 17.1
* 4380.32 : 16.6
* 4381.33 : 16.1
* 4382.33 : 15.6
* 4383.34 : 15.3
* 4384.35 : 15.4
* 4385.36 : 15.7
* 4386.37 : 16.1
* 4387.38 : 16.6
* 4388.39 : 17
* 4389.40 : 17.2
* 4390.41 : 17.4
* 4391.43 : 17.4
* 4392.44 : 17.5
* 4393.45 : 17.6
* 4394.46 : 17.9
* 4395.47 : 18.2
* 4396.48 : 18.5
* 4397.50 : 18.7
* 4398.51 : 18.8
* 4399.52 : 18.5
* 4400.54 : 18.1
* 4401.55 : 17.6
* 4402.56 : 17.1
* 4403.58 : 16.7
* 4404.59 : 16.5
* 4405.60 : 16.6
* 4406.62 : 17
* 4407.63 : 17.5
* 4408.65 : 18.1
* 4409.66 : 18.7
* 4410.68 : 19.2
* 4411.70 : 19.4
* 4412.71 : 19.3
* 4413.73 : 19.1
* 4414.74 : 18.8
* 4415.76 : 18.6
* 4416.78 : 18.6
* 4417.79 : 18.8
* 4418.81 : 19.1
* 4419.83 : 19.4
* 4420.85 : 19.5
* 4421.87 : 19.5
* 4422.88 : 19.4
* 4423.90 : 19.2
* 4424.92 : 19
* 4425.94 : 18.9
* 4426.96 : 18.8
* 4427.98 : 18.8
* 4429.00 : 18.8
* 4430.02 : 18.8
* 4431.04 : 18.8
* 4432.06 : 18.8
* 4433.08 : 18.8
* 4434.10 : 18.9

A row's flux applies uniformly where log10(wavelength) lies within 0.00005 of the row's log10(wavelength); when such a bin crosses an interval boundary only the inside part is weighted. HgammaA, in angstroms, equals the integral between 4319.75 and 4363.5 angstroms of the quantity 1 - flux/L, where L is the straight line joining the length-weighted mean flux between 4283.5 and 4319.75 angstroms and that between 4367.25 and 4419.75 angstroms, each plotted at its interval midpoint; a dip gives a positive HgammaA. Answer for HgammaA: -5.0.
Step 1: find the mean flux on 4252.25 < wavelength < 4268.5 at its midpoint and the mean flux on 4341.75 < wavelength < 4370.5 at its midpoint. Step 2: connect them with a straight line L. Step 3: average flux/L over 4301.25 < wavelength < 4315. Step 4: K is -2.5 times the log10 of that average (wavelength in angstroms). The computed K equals 0.334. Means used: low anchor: 16.1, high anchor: 18.1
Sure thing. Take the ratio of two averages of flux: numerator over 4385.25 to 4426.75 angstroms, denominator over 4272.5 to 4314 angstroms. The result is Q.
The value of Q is 1.3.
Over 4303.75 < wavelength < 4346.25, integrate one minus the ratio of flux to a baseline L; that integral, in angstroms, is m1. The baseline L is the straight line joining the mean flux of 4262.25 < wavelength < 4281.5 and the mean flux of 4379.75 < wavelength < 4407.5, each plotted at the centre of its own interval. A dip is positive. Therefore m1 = 0.3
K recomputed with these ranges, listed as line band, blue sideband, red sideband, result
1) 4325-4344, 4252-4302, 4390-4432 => -0.03 mag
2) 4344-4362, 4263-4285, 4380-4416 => -0.09 mag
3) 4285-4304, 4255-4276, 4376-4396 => 0.13 mag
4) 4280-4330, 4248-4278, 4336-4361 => 0.13 mag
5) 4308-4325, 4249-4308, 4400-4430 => 0.02 mag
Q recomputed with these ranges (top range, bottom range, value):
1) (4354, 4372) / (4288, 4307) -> 1.34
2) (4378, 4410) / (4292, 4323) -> 1.20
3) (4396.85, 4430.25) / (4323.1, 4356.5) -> 1.07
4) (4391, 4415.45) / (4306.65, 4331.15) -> 1.16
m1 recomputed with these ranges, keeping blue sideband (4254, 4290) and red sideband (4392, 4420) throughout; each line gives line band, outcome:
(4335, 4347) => -0.13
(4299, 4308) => 2.24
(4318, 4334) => -0.55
